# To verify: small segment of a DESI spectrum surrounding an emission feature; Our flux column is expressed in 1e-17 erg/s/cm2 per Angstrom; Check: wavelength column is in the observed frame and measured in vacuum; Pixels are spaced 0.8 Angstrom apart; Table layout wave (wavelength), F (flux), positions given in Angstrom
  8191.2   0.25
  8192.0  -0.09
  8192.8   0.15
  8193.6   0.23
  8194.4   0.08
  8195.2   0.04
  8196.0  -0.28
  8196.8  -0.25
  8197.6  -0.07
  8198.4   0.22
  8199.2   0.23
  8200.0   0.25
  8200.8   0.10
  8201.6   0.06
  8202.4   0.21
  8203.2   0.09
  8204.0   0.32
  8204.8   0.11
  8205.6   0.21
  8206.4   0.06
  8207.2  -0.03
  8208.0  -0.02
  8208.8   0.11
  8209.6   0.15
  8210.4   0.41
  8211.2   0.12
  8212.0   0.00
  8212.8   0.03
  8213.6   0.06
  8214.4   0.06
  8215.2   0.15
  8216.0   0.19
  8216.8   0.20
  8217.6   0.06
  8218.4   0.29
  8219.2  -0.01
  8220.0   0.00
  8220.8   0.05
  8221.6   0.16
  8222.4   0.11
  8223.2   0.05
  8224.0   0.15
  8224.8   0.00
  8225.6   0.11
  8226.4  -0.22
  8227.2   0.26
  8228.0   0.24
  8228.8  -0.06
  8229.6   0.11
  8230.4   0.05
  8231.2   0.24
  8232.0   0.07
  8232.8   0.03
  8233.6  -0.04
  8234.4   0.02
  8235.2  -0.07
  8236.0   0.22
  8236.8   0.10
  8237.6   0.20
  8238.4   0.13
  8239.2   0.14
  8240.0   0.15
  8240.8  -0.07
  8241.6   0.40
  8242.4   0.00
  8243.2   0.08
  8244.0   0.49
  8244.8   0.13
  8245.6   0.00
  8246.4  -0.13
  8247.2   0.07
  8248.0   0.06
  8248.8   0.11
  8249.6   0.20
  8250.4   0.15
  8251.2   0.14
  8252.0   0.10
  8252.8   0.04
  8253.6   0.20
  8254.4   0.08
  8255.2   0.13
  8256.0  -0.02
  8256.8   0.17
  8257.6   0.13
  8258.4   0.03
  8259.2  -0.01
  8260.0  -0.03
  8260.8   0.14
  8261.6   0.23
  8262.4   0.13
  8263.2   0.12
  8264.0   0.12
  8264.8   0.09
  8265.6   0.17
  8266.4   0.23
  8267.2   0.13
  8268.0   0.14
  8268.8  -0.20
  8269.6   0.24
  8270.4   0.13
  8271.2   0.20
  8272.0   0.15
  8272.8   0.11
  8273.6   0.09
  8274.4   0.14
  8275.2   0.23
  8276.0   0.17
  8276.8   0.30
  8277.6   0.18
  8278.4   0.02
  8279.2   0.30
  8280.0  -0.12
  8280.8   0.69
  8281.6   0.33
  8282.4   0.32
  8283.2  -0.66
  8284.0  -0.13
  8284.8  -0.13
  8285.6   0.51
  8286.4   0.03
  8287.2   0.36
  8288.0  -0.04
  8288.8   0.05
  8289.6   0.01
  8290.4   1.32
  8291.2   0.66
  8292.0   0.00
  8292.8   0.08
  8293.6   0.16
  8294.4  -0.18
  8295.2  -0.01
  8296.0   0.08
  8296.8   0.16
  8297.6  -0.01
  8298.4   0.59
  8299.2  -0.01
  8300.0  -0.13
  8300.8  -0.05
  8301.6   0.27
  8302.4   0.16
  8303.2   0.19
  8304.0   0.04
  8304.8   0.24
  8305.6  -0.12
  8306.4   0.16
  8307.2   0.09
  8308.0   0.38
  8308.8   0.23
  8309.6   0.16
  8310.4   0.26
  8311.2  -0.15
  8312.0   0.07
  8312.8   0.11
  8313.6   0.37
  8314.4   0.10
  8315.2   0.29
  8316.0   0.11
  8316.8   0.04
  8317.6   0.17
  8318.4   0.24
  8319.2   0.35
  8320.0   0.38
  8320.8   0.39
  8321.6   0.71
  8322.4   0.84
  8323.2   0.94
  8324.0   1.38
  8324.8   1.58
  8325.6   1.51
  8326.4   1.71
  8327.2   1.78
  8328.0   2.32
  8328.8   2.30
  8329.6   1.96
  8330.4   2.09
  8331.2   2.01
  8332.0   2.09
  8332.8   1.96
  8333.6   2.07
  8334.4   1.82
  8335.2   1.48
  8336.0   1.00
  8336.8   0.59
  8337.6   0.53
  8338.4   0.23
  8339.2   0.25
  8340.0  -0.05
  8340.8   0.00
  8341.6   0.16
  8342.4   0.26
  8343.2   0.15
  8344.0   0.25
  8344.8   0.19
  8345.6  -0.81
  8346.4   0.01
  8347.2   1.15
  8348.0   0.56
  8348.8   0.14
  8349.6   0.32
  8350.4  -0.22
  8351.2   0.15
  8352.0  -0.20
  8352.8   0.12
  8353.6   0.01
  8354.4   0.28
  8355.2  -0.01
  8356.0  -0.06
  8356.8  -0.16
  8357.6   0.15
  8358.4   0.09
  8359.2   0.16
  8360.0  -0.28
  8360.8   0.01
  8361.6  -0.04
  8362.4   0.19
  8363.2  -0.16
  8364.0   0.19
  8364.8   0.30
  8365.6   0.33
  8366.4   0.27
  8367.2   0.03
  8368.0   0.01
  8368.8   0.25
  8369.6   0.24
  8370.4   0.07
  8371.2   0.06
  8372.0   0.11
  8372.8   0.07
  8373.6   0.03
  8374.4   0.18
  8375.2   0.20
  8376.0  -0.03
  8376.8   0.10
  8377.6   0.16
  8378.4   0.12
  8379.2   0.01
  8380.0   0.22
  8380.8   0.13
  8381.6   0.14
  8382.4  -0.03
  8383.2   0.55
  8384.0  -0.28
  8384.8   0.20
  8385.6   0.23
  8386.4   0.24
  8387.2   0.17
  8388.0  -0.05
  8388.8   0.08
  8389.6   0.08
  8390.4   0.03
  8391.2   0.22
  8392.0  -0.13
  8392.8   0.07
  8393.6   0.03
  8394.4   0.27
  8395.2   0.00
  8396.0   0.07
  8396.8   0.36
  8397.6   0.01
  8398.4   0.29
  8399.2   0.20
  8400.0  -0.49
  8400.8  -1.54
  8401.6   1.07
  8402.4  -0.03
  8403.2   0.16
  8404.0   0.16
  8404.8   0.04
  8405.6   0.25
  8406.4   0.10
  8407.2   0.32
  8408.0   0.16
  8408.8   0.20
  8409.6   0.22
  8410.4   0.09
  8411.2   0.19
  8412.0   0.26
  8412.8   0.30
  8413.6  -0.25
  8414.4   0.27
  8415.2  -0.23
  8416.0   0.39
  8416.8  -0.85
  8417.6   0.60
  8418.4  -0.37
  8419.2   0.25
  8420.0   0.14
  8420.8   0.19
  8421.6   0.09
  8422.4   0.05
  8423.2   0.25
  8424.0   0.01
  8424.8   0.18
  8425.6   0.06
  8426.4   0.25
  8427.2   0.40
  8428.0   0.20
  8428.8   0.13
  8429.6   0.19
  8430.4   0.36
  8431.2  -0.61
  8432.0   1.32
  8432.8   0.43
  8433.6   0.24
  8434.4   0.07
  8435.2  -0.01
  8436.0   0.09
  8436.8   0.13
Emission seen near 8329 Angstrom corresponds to [O II]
